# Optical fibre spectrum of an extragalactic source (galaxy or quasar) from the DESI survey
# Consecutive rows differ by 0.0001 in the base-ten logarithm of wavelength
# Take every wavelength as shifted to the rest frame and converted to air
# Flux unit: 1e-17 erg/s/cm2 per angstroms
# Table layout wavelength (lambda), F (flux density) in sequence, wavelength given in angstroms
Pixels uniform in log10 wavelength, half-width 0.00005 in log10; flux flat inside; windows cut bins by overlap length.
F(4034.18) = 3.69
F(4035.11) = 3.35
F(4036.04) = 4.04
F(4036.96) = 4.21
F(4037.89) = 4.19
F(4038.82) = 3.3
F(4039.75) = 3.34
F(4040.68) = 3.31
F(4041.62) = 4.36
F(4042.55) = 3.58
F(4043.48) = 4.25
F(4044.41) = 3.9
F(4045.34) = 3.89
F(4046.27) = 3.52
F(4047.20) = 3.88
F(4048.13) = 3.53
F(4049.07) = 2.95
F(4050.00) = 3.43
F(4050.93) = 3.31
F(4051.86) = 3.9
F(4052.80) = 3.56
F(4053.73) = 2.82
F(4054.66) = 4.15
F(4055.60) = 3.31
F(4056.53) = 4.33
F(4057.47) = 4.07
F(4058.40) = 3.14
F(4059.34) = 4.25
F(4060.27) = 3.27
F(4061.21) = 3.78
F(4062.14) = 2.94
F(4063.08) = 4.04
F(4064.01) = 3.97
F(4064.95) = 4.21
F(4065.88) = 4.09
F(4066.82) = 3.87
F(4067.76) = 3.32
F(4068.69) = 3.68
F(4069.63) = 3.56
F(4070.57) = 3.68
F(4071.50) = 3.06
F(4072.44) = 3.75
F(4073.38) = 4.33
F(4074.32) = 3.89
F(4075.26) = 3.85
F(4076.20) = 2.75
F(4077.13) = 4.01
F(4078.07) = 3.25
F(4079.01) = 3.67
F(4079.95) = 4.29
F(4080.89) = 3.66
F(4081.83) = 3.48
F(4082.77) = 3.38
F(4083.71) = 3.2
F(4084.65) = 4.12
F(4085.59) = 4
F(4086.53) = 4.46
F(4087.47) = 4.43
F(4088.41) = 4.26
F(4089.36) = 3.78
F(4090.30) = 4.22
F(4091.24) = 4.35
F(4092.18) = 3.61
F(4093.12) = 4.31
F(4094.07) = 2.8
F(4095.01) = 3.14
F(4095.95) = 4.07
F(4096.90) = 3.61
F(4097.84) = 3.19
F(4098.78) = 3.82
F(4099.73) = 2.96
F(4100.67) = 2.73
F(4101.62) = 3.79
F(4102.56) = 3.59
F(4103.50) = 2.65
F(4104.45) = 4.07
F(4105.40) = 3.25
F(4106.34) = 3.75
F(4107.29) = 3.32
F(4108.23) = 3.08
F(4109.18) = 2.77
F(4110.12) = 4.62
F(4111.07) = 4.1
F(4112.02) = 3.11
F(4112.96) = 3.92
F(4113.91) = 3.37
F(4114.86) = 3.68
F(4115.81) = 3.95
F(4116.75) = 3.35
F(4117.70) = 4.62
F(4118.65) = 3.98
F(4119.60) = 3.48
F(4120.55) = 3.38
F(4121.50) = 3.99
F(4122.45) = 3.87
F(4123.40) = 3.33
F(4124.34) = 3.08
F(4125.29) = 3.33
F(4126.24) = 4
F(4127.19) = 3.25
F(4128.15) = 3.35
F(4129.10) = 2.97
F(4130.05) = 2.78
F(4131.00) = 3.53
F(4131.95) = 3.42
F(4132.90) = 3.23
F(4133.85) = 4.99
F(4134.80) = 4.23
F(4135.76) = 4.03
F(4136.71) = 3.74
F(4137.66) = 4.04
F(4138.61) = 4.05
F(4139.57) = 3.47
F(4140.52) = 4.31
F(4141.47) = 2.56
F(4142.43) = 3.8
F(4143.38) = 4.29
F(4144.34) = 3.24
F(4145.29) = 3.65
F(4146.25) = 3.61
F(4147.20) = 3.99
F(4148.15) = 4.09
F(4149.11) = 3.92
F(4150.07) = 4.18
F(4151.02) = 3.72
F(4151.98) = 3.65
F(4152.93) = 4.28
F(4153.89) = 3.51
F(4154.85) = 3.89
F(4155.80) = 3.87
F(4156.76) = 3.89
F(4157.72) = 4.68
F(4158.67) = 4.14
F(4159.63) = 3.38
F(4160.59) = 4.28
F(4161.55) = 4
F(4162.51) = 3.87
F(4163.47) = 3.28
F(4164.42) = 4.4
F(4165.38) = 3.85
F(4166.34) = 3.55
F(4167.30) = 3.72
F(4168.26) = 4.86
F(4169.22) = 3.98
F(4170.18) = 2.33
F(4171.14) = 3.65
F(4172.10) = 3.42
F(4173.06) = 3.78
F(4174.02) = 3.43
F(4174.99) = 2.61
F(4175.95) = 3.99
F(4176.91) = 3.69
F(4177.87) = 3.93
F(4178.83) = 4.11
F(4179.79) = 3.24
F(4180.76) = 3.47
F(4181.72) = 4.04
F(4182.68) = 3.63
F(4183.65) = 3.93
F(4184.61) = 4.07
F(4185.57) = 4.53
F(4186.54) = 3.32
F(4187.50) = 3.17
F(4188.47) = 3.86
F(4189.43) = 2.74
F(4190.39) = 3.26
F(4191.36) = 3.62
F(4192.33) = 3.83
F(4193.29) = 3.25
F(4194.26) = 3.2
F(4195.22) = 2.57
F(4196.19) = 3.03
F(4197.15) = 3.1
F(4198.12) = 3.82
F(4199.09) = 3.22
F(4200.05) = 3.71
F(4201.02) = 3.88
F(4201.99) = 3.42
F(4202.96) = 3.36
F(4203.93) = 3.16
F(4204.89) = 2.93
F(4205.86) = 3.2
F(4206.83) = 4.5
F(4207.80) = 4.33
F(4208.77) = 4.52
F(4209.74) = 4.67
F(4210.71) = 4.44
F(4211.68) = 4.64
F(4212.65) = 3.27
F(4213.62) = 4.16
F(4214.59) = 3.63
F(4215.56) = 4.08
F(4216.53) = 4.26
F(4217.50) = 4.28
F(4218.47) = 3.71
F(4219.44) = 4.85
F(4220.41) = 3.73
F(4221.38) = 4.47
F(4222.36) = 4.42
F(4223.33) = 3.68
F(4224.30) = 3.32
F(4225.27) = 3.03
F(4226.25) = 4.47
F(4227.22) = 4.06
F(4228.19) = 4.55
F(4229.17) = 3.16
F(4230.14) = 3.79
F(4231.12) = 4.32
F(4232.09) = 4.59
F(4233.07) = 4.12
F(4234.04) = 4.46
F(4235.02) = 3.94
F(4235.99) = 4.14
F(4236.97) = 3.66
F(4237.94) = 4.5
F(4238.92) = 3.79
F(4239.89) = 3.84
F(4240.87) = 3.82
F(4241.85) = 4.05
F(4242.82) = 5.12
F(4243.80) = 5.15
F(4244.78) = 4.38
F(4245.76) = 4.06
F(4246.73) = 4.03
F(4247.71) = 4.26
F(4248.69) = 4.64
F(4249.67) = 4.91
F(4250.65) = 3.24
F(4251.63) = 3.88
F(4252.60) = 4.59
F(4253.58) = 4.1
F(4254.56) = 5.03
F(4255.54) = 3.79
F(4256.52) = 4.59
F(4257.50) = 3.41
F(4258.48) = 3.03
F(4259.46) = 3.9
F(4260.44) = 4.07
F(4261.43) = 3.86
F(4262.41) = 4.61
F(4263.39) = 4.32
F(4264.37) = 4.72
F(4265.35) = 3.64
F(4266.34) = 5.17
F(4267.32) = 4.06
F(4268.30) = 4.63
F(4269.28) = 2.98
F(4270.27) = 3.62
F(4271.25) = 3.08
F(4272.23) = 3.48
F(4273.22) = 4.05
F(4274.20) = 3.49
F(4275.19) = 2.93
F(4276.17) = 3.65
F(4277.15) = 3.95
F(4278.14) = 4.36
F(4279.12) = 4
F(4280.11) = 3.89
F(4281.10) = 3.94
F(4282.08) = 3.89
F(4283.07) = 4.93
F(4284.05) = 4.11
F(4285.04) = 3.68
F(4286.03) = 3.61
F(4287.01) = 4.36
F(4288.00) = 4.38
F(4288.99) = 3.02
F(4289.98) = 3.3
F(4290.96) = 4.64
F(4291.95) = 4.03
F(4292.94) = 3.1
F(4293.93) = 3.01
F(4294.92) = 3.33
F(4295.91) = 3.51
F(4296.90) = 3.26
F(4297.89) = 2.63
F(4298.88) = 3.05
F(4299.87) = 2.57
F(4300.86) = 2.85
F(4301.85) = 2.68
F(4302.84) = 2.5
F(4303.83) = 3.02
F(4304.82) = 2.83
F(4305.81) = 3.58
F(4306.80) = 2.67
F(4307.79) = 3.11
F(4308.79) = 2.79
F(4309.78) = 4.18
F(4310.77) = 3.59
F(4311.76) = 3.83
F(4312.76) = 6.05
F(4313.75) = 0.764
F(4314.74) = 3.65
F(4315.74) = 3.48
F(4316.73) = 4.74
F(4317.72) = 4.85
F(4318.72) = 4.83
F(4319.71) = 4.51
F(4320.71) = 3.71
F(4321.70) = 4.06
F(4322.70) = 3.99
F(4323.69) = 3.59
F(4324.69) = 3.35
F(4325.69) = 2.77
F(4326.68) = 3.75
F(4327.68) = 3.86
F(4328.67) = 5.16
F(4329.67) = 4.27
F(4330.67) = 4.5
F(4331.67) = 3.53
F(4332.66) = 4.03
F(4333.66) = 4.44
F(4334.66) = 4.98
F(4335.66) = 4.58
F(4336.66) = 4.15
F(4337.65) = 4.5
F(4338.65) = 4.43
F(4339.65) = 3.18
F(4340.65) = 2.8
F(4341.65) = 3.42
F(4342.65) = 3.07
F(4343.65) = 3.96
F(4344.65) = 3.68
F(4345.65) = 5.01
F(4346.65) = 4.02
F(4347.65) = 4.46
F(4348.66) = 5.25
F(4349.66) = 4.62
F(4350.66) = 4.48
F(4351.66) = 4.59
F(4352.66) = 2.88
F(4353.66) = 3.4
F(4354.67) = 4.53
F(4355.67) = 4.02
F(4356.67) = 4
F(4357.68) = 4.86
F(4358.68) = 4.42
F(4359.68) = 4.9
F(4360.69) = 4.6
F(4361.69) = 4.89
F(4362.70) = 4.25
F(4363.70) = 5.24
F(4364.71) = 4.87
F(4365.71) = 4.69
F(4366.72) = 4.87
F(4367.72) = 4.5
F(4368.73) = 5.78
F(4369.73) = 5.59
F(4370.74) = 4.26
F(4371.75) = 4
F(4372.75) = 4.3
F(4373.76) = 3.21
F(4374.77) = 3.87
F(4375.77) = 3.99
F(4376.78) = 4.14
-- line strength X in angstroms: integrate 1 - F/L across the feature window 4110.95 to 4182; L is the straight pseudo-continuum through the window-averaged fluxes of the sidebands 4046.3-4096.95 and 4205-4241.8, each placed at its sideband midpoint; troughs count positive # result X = 2.8 angstroms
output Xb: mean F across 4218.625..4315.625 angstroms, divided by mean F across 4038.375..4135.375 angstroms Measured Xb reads 1.0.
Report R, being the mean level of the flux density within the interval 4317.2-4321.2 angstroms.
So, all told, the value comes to 4.48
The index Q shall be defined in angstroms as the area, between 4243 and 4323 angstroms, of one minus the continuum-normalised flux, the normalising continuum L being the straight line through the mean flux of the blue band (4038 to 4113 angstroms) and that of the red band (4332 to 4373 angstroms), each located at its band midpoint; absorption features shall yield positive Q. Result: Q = 7.0 angstroms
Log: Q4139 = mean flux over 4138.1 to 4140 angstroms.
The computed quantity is 3.76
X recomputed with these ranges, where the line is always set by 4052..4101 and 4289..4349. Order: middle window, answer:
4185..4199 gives 1.3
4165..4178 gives 0.3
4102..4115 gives 0.7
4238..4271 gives -3.9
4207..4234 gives -2.9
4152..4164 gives -0.7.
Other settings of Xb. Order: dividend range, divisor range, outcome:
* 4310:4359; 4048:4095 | 1.09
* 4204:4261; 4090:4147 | 1.13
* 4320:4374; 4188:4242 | 1.11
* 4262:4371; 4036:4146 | 1.08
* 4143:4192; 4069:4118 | 1.03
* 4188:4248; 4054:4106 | 1.05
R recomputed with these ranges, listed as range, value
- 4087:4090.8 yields 4.17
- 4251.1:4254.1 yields 4.2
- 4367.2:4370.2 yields 5.3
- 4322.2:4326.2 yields 3.43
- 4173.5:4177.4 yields 3.43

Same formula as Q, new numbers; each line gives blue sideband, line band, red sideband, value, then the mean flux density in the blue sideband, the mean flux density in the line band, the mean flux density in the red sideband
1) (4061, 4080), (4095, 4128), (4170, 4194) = 0.9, 3.7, 3.55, 3.57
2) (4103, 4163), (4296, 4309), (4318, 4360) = 3.6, 3.71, 2.91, 4.11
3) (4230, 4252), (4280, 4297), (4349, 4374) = 2.1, 4.21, 3.79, 4.49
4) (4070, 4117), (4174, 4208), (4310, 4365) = 2.8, 3.65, 3.53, 4.13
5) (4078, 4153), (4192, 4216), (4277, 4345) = 0.2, 3.68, 3.68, 3.72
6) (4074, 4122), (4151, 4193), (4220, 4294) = 1.0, 3.67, 3.74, 4.01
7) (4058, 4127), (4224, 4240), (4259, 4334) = -1.2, 3.67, 4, 3.74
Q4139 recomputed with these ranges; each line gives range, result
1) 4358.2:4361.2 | 4.65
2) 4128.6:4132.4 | 3.18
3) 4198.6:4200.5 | 3.47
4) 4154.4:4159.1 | 4.1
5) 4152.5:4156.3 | 3.88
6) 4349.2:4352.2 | 4.55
